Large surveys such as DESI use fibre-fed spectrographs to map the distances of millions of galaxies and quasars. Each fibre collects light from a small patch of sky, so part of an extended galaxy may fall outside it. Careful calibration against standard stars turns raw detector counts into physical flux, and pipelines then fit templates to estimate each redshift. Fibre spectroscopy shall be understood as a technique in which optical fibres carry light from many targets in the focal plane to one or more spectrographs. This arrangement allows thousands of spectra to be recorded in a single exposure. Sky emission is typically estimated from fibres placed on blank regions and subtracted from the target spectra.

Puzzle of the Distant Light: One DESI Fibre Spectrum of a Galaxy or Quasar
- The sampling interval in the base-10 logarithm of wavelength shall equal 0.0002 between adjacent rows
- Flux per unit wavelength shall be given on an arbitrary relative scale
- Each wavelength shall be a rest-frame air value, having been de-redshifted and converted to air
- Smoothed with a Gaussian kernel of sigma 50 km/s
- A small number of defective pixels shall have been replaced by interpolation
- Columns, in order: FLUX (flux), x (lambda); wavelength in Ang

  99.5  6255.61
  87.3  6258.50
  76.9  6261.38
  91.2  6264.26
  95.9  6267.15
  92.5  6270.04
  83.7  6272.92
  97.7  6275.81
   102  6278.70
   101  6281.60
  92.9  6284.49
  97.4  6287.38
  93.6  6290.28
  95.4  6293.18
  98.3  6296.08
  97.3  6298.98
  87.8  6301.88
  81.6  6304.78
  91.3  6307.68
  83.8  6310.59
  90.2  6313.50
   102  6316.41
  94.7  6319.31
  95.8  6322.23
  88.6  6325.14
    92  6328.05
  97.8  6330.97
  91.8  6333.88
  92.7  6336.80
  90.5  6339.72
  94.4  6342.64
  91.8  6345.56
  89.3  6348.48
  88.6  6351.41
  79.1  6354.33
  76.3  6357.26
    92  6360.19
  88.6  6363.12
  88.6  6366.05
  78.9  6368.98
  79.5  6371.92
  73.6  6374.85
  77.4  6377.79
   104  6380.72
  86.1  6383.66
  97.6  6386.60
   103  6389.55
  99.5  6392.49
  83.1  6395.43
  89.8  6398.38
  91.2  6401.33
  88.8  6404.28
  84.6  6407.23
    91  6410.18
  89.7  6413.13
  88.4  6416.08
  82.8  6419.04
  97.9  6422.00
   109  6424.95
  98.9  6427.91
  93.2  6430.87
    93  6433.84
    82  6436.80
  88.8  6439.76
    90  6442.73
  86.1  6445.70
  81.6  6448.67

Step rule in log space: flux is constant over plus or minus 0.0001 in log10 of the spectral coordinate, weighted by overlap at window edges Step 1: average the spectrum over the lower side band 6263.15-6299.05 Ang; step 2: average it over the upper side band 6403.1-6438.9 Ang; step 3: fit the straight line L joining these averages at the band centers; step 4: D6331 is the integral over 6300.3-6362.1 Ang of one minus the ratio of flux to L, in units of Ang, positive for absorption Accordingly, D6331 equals 2.5 Ang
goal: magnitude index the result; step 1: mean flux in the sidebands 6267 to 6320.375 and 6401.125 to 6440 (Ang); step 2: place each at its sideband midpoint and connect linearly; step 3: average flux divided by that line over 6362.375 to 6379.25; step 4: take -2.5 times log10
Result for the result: 0.15 mag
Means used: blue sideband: 93.6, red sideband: 91.5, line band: 80.8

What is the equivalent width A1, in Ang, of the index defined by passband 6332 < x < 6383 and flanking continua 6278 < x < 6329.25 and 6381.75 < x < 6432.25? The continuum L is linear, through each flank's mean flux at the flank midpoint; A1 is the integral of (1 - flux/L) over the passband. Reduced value 3.4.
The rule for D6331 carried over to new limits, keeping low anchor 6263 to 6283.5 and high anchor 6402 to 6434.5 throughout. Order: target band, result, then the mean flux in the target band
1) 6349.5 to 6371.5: 2.1 Ang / 84.4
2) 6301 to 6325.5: 0.9 Ang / 90.8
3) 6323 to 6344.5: 0.3 Ang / 92.7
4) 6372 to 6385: 1.2 Ang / 84.7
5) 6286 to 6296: -0.1 Ang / 95.8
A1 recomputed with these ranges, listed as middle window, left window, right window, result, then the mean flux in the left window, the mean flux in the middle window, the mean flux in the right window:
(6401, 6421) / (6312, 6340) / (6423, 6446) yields 1.1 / 93.7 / 88.1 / 93.1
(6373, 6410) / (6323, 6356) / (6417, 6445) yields 0.8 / 90.6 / 89.8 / 92.5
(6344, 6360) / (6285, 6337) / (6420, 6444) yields 1.3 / 92.9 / 85.6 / 93.9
